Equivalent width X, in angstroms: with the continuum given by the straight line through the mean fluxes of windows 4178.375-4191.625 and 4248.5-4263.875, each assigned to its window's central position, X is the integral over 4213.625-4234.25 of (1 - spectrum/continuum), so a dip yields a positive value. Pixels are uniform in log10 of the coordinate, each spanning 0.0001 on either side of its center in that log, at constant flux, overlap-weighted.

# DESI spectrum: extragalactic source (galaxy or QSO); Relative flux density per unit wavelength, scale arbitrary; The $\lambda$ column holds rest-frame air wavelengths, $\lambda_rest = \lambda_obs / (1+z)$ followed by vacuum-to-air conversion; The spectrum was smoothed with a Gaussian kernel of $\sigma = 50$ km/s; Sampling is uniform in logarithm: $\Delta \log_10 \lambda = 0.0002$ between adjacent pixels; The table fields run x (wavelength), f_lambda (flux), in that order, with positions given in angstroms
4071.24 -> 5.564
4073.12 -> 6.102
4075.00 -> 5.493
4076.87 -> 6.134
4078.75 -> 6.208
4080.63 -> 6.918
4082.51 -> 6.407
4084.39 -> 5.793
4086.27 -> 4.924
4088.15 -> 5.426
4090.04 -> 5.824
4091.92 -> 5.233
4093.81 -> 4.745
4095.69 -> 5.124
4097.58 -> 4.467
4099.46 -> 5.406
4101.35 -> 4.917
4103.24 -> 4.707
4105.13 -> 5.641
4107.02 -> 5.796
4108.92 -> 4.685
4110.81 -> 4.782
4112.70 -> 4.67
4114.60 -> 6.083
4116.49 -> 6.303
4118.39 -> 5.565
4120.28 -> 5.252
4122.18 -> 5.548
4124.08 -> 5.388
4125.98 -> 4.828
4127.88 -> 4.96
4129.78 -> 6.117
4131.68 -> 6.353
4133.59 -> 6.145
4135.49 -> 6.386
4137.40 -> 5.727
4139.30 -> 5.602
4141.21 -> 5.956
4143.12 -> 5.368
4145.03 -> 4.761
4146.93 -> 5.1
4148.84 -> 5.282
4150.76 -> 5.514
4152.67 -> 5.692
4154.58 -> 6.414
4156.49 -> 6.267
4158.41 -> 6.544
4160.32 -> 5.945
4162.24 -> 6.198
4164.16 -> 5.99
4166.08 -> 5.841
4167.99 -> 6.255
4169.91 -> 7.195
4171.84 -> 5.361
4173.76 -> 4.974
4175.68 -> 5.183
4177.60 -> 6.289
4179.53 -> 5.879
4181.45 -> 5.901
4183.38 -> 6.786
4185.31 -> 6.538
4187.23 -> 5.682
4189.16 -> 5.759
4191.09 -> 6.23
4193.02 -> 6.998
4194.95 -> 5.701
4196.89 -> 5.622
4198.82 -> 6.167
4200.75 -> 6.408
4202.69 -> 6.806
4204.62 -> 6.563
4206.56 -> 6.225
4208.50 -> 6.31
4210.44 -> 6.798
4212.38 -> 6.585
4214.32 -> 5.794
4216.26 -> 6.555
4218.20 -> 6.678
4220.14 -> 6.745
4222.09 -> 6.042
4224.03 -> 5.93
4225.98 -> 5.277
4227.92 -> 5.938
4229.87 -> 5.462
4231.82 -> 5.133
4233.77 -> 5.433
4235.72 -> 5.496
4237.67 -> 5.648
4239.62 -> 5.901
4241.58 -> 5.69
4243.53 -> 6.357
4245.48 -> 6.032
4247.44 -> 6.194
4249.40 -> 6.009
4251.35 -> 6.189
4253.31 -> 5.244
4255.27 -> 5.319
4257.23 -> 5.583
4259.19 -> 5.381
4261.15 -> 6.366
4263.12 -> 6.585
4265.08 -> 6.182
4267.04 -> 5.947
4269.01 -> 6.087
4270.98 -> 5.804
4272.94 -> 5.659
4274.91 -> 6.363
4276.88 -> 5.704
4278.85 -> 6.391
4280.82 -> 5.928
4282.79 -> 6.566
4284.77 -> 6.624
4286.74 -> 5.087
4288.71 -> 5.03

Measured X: 0.1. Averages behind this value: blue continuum 6.11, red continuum 5.82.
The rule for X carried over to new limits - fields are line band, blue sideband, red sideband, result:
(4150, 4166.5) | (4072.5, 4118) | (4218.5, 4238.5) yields -1.32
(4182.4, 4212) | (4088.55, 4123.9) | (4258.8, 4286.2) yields -3.00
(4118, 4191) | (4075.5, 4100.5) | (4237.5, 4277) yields -1.19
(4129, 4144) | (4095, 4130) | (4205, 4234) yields -1.42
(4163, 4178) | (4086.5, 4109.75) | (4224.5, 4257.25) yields -1.21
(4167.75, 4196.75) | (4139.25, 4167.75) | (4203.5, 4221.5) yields 0.40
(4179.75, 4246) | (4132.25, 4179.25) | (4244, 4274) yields -2.38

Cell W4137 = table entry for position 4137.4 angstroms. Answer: 5.727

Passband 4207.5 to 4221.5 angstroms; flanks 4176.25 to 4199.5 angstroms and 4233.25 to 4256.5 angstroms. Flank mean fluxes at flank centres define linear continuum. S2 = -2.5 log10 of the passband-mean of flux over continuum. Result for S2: -0.09 mag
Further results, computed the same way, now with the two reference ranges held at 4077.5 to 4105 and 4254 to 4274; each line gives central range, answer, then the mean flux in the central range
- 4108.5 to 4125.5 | 0.03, 5.37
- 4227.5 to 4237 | 0.06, 5.47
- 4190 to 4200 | -0.08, 6.15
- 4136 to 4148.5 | 0.03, 5.45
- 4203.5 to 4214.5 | -0.12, 6.43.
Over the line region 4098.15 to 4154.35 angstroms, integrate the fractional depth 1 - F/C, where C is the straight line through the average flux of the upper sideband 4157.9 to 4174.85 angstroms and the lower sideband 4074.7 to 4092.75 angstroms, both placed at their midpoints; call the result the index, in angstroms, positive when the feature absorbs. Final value 4.39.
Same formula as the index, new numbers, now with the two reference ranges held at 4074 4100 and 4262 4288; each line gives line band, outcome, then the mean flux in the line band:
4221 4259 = 1.6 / 5.73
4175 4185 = -0.4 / 6.06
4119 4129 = 0.8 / 5.23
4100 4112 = 1.2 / 5.09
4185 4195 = -0.6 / 6.17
